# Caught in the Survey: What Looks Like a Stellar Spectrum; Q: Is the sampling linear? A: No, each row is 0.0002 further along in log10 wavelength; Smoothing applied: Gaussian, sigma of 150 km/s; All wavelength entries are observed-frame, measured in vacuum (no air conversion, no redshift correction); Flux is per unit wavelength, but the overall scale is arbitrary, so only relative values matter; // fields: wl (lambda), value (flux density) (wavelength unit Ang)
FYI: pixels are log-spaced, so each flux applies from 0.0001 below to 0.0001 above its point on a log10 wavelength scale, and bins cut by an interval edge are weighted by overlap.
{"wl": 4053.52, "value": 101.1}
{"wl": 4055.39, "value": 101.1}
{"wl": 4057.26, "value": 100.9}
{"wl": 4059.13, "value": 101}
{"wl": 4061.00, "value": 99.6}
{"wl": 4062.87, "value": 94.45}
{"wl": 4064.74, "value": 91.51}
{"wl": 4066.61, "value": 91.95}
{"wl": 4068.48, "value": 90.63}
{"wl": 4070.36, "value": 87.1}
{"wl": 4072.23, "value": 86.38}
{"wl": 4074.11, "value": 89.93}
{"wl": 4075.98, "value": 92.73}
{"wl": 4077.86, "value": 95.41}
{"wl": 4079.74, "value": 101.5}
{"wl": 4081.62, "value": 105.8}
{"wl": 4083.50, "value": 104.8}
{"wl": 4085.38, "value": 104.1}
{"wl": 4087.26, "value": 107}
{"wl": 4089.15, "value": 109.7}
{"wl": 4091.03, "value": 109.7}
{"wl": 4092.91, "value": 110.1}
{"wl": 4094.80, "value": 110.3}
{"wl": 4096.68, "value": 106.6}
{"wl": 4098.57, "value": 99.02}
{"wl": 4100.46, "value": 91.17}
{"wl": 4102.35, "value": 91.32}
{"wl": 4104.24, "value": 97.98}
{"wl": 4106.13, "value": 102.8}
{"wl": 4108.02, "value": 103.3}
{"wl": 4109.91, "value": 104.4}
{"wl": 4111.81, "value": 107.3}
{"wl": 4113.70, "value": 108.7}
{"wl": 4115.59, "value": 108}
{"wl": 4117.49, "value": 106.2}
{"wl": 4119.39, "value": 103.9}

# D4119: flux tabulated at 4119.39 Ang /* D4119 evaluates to 103.9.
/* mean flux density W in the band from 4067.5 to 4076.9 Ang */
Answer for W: 89.4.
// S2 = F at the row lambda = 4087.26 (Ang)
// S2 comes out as 107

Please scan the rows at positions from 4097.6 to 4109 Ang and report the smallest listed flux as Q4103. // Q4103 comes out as 91.17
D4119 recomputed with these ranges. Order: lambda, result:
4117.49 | 106.2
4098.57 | 99.02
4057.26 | 100.9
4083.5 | 104.8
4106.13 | 102.8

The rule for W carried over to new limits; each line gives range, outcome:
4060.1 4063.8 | 97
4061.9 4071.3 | 91.2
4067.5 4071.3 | 88.9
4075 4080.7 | 96.6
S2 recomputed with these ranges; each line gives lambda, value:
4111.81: 107.3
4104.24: 97.98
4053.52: 101.1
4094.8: 110.3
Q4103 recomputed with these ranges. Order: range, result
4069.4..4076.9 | 86.38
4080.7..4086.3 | 104.1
